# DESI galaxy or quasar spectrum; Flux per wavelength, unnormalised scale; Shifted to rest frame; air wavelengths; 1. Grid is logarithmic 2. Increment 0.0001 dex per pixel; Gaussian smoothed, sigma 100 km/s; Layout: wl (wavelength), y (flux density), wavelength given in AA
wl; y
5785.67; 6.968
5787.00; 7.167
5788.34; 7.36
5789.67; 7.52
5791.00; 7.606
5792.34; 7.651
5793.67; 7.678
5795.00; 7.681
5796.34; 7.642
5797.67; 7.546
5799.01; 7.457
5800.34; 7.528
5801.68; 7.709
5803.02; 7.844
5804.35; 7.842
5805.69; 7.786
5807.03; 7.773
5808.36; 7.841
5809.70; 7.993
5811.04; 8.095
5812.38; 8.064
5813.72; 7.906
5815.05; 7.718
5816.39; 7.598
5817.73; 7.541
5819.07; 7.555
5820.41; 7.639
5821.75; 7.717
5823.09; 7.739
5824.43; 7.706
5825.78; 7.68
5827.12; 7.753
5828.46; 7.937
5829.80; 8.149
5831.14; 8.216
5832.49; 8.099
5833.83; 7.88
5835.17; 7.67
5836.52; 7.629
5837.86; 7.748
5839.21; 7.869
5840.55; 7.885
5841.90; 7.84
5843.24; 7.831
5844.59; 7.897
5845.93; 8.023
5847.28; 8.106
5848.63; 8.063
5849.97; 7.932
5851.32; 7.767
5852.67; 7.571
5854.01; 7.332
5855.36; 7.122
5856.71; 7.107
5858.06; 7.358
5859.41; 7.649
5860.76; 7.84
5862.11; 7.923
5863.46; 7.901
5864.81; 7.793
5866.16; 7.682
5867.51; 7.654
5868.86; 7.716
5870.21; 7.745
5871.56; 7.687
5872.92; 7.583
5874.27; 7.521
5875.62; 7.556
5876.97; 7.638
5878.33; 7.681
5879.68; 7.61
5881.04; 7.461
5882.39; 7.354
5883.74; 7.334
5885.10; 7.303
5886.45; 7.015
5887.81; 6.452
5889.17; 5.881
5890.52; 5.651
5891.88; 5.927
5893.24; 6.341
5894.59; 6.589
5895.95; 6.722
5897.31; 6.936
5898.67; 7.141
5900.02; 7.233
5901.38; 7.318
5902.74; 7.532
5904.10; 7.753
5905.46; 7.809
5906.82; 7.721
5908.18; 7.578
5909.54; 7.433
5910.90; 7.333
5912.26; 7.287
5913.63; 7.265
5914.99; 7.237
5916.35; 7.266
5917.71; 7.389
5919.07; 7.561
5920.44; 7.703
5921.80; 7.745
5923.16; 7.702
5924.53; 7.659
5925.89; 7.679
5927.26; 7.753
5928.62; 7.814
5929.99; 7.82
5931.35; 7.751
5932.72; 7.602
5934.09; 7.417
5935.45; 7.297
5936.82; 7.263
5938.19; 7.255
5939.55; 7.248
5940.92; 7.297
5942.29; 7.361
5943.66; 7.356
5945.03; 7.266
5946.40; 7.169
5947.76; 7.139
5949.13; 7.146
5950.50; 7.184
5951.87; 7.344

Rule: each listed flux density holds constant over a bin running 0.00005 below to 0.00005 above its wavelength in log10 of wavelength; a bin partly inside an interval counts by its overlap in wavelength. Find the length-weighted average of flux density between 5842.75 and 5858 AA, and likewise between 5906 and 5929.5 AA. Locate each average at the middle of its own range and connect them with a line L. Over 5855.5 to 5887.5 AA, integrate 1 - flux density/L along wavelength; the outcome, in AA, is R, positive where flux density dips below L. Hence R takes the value 0.4 AA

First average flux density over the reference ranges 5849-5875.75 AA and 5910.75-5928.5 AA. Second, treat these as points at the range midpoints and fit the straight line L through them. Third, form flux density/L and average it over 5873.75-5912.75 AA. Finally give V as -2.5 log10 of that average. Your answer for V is 0.06 mag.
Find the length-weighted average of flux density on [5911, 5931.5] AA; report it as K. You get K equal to 7.56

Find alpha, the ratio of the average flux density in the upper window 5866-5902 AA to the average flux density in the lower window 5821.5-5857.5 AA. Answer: 0.9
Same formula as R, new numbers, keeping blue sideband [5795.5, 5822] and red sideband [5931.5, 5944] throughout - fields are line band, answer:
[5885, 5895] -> 1.55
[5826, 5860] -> -0.61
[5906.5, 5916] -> 0.06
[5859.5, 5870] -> -0.28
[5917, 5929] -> -0.42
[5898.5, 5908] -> -0.08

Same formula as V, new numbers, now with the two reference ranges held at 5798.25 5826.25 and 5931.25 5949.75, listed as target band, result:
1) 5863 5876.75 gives -0.02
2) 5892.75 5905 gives 0.05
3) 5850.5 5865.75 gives 0.00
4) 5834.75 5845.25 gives -0.02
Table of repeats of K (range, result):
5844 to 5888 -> 7.6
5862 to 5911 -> 7.28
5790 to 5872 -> 7.75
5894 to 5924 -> 7.38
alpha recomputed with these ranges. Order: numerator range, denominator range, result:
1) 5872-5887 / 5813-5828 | 0.97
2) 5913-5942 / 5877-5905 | 1.08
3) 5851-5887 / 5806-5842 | 0.97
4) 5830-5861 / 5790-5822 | 1.00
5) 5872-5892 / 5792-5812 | 0.92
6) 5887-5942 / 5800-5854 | 0.93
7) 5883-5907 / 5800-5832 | 0.89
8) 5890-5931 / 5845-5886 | 0.96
